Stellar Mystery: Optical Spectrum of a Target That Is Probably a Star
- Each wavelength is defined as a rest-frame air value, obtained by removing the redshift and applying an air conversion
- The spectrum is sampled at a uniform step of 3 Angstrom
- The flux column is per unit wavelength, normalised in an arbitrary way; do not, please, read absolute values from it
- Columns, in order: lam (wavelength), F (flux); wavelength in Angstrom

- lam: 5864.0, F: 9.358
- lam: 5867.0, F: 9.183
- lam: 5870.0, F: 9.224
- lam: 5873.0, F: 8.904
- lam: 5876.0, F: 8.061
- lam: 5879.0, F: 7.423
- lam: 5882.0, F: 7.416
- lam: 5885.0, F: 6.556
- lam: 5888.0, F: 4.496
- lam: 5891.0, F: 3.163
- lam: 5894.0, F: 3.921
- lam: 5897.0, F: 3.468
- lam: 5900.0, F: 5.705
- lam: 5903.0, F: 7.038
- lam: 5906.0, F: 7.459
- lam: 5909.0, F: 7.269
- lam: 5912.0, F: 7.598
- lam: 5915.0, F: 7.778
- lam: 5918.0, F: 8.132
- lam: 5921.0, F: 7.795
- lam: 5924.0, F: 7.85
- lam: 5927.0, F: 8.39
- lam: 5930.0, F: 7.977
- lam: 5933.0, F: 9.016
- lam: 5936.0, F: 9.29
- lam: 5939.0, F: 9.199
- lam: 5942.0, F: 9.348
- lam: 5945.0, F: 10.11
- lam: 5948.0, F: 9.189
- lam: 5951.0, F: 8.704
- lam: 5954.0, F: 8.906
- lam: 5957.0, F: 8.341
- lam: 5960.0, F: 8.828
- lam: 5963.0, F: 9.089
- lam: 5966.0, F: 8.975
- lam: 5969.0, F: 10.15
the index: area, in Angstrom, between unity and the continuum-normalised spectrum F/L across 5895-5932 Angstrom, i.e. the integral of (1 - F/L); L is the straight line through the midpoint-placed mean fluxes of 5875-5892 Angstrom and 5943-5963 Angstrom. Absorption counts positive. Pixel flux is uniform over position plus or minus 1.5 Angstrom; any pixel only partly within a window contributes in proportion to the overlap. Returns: 1.4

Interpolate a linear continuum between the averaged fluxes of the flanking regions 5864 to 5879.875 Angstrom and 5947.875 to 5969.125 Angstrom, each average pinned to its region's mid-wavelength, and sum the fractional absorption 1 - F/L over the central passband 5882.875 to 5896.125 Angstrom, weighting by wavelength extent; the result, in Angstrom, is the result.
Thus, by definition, 6.2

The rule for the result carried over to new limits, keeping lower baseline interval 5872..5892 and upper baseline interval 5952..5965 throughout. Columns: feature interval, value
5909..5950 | -2.91 Angstrom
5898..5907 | 0.86 Angstrom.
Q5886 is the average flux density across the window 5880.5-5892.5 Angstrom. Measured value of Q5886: 5.41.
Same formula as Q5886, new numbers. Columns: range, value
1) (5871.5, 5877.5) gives 8.48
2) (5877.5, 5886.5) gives 7.13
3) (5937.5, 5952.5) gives 9.31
